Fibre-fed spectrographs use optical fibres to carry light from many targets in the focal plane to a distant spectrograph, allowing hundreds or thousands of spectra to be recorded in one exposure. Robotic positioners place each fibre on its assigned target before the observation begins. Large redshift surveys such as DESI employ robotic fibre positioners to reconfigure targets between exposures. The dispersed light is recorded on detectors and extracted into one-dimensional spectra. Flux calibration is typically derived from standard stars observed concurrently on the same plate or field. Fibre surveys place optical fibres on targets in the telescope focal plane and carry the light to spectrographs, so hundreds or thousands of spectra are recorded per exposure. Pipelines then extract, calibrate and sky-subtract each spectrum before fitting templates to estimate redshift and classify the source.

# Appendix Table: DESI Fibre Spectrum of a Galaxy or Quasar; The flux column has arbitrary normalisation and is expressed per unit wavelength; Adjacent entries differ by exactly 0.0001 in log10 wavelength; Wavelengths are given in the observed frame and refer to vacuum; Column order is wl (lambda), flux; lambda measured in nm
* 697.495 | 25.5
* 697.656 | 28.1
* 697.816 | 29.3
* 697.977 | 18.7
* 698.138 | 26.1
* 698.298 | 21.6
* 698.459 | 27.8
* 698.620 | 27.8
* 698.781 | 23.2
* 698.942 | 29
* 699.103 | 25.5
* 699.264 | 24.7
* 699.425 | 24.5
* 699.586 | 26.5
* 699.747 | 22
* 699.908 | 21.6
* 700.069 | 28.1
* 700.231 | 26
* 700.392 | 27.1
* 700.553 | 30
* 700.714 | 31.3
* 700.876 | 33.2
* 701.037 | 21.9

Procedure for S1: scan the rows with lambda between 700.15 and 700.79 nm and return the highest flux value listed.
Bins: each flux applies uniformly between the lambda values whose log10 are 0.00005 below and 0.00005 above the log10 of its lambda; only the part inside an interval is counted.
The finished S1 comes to 31.3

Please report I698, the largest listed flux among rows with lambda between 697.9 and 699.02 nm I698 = 29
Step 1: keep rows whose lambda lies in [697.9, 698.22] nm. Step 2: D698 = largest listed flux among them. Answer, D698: 26.1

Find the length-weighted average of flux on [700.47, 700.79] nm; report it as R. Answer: 30.7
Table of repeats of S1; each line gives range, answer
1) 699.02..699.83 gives 26.5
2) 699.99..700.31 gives 28.1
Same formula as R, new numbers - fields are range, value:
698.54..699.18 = 26.4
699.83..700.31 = 25.2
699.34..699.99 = 23.7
